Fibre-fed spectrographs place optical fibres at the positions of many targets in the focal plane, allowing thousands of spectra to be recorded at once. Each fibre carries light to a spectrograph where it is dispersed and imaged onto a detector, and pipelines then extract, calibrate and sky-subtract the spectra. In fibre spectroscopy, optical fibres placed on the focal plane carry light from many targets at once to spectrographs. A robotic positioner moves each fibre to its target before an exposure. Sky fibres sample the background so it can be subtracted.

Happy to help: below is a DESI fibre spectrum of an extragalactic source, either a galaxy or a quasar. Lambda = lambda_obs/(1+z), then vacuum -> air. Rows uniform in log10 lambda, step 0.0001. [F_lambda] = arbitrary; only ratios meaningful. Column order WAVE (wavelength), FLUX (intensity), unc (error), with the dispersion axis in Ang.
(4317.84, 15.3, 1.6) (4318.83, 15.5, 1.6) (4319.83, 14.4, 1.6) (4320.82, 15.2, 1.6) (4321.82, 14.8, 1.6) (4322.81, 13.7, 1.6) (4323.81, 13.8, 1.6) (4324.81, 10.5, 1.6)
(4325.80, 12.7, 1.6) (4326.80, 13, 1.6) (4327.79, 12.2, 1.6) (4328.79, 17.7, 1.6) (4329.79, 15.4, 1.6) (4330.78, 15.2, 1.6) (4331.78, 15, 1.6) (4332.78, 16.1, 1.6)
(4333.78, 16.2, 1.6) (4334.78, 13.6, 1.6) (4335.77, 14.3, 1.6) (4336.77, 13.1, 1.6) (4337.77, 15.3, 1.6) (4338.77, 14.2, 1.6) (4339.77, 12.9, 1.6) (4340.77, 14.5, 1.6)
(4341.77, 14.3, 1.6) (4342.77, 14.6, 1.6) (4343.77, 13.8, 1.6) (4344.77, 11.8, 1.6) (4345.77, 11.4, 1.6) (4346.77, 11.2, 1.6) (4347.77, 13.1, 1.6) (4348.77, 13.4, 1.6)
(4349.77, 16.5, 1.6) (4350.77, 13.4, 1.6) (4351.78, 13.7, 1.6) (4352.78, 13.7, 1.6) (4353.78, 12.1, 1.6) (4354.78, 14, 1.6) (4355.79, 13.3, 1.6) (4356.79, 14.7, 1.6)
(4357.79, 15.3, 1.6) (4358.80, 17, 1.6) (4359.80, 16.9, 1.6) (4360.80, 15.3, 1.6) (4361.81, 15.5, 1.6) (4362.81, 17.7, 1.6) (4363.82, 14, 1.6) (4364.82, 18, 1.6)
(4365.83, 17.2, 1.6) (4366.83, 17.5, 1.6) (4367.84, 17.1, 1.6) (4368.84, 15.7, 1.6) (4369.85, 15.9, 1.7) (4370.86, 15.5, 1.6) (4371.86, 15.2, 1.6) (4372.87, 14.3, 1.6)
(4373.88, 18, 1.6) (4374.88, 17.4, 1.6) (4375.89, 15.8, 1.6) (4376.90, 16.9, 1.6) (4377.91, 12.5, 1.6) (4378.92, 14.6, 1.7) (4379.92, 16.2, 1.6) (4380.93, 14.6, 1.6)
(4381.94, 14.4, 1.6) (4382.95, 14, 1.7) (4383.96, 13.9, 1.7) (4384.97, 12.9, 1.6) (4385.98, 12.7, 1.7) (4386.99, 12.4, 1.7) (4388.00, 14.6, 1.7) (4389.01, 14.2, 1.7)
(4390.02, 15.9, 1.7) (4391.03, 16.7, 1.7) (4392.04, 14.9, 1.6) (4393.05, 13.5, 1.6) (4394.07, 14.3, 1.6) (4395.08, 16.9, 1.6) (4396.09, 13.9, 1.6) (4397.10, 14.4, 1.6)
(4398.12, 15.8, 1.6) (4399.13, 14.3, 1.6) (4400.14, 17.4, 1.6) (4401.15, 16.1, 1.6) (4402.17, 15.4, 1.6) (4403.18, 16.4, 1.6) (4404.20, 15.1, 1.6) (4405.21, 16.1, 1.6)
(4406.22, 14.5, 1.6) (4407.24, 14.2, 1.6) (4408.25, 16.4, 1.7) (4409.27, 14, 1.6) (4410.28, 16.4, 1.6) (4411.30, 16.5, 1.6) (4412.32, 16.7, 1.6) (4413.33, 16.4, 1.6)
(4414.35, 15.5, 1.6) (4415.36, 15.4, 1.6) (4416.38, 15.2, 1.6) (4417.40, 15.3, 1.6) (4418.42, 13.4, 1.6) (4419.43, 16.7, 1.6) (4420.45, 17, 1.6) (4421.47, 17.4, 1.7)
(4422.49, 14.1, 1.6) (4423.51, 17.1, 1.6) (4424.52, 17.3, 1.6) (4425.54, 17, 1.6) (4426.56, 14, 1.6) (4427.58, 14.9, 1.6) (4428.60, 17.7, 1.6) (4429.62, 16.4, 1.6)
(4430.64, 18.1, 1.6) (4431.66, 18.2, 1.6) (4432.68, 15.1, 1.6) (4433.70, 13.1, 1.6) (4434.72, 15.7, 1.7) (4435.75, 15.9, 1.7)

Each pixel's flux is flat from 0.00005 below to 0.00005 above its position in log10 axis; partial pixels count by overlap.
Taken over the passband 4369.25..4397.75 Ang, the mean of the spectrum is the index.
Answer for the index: 14.9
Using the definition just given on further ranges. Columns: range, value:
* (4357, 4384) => 15.8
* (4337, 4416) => 15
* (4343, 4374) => 14.9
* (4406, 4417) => 15.6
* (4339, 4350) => 13.4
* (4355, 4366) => 15.8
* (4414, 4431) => 16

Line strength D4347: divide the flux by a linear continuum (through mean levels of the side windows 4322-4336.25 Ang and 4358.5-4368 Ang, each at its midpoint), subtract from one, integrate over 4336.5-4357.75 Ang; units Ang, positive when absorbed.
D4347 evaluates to 2.6 Ang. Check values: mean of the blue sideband 14.3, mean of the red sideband 16.6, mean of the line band 13.6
